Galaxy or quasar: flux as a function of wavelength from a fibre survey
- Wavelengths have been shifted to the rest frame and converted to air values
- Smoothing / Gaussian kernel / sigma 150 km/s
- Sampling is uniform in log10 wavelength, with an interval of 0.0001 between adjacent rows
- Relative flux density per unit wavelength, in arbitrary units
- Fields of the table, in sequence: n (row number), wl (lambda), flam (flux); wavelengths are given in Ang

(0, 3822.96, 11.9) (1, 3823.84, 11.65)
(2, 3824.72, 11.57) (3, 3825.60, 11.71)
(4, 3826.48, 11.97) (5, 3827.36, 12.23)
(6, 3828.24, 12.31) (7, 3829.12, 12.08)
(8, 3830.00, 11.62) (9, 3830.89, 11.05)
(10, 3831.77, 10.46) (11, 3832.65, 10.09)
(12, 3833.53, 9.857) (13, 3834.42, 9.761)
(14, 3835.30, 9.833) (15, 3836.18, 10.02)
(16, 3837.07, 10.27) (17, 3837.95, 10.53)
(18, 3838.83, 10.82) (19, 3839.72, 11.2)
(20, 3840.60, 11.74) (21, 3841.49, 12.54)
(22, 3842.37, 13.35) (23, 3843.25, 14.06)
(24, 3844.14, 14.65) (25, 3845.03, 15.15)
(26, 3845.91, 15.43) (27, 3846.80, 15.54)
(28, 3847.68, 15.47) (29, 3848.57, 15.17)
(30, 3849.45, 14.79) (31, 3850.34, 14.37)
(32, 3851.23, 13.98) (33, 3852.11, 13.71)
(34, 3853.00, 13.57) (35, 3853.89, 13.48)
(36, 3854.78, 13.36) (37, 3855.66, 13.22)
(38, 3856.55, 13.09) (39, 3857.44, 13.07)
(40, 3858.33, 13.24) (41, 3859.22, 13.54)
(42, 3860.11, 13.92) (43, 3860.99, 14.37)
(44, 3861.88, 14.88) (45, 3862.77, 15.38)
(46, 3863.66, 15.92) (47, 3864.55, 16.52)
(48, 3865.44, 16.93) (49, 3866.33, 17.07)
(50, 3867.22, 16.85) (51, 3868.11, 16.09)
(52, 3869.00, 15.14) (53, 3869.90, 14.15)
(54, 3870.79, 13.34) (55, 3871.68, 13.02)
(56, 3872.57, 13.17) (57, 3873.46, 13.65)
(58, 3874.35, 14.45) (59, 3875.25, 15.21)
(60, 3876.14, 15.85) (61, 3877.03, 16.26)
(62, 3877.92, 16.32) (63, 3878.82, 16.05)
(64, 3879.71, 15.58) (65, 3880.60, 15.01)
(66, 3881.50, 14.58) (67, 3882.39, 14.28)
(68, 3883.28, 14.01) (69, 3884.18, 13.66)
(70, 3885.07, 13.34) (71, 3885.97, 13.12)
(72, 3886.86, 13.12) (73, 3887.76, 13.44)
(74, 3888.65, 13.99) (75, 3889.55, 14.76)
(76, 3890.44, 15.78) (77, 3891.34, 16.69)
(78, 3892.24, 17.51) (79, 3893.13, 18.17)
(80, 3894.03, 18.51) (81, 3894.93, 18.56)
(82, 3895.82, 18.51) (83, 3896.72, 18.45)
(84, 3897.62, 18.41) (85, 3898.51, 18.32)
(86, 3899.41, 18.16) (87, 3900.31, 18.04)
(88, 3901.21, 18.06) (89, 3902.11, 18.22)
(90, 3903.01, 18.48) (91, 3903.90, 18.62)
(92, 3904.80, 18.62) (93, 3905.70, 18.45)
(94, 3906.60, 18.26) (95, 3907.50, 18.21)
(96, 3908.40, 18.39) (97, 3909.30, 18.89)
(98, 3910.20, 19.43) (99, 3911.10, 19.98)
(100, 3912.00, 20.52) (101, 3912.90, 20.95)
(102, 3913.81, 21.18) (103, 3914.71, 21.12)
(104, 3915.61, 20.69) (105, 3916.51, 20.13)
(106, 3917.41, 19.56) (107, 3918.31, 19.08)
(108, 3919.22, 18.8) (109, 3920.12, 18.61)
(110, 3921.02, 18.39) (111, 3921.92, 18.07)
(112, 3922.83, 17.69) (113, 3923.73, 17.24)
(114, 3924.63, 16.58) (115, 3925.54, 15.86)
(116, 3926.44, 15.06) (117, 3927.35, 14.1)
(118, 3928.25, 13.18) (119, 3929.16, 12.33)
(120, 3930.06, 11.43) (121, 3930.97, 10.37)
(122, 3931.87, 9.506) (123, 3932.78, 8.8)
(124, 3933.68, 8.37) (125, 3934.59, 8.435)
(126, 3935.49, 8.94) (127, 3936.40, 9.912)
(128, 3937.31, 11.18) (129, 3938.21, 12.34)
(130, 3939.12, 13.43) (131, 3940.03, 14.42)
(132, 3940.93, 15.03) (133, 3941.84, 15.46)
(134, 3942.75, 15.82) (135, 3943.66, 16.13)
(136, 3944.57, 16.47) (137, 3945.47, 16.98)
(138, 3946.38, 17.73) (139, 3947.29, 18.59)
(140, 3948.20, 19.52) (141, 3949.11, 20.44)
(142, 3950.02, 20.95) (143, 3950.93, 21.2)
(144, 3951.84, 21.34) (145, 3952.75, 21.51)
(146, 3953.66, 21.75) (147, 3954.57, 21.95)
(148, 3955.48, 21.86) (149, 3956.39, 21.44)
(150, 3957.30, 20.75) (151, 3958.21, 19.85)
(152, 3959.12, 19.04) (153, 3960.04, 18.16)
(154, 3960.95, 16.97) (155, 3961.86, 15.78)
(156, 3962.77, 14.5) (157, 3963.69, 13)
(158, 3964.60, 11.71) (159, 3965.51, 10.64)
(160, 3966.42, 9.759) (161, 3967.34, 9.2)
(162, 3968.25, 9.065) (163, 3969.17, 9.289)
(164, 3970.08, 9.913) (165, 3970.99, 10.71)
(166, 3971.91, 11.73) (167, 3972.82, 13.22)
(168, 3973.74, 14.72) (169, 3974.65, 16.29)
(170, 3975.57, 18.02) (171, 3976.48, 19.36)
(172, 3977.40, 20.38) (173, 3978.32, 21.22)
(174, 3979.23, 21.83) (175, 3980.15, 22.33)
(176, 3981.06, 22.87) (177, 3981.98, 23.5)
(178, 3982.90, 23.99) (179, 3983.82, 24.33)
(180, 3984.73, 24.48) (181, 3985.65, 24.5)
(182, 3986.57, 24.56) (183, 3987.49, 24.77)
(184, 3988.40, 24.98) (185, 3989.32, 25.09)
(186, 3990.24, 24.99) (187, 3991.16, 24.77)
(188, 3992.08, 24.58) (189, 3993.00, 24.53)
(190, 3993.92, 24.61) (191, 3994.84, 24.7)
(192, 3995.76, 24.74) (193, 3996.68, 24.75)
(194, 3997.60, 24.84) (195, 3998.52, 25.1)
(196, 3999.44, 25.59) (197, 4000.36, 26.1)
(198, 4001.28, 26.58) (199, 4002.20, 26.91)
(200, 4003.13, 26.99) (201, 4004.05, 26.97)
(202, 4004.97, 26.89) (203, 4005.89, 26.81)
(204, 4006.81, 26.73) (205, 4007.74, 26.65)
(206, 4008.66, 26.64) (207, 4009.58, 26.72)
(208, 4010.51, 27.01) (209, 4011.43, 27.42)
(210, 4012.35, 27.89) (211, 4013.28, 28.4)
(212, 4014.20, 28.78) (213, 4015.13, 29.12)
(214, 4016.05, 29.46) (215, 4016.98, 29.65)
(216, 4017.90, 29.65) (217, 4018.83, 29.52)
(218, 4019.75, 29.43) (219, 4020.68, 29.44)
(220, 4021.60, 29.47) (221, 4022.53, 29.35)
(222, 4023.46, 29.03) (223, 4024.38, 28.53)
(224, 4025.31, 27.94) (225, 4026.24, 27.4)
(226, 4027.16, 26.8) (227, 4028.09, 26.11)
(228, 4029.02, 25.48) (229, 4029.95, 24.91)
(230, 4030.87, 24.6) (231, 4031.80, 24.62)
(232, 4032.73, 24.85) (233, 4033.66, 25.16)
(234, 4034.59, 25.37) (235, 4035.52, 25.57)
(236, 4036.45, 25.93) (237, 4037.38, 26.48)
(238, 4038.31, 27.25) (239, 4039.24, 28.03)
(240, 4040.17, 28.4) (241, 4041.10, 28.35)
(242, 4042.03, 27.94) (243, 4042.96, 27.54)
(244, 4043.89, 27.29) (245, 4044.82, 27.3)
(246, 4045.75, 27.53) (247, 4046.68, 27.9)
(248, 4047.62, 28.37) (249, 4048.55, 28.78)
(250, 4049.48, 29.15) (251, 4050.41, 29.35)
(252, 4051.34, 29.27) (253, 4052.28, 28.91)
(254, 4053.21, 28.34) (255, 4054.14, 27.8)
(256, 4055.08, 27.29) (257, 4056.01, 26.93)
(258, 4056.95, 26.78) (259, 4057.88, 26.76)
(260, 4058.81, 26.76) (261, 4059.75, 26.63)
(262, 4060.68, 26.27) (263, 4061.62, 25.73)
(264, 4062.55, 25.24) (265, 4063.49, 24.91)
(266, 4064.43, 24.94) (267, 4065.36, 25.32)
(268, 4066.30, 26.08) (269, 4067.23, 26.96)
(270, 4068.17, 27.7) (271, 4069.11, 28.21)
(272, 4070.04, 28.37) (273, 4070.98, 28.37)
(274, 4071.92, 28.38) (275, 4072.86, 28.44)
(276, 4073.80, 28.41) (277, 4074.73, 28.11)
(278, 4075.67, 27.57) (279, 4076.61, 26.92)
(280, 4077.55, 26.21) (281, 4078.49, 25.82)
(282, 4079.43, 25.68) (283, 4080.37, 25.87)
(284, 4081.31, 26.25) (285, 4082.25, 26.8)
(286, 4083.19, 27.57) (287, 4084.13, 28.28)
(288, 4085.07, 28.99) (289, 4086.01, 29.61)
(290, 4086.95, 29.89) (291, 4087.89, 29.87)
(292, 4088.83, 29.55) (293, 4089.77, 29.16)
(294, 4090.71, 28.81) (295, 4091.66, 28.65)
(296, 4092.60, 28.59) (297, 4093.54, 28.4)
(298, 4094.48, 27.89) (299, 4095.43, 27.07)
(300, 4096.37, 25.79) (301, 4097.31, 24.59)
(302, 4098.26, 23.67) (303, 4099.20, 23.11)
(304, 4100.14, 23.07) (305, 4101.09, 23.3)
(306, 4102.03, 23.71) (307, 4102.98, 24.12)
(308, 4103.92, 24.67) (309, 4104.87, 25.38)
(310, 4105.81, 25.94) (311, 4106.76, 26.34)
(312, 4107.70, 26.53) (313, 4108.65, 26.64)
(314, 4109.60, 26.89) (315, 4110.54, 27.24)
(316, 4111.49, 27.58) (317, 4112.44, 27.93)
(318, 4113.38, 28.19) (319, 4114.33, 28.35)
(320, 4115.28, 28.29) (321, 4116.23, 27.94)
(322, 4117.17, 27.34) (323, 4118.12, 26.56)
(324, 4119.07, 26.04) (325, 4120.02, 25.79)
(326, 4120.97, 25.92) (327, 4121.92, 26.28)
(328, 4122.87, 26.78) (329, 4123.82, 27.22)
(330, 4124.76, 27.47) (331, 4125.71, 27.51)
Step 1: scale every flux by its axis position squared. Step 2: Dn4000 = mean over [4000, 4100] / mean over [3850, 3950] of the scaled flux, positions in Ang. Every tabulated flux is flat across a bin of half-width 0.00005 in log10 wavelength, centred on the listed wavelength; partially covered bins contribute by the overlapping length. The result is 1.9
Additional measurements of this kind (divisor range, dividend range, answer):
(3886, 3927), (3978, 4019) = 1.50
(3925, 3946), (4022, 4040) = 2.17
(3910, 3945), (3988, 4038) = 1.80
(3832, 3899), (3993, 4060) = 2.05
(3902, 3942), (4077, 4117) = 1.83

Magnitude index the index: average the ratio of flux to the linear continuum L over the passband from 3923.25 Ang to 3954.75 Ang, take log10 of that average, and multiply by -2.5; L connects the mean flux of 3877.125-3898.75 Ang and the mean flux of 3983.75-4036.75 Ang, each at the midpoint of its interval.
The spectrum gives 0.32 mag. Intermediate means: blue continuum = 15.8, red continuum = 26.5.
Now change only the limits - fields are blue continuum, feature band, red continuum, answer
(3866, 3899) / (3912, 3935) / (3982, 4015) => 0.19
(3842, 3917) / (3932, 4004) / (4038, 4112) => 0.14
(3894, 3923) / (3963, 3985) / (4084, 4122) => 0.32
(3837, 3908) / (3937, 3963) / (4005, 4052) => 0.19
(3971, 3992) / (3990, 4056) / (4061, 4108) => -0.16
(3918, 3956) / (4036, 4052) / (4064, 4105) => -0.17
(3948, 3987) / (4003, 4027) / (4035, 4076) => -0.21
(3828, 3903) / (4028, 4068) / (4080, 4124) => -0.12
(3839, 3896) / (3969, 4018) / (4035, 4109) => -0.06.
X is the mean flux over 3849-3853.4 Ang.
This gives 14.1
